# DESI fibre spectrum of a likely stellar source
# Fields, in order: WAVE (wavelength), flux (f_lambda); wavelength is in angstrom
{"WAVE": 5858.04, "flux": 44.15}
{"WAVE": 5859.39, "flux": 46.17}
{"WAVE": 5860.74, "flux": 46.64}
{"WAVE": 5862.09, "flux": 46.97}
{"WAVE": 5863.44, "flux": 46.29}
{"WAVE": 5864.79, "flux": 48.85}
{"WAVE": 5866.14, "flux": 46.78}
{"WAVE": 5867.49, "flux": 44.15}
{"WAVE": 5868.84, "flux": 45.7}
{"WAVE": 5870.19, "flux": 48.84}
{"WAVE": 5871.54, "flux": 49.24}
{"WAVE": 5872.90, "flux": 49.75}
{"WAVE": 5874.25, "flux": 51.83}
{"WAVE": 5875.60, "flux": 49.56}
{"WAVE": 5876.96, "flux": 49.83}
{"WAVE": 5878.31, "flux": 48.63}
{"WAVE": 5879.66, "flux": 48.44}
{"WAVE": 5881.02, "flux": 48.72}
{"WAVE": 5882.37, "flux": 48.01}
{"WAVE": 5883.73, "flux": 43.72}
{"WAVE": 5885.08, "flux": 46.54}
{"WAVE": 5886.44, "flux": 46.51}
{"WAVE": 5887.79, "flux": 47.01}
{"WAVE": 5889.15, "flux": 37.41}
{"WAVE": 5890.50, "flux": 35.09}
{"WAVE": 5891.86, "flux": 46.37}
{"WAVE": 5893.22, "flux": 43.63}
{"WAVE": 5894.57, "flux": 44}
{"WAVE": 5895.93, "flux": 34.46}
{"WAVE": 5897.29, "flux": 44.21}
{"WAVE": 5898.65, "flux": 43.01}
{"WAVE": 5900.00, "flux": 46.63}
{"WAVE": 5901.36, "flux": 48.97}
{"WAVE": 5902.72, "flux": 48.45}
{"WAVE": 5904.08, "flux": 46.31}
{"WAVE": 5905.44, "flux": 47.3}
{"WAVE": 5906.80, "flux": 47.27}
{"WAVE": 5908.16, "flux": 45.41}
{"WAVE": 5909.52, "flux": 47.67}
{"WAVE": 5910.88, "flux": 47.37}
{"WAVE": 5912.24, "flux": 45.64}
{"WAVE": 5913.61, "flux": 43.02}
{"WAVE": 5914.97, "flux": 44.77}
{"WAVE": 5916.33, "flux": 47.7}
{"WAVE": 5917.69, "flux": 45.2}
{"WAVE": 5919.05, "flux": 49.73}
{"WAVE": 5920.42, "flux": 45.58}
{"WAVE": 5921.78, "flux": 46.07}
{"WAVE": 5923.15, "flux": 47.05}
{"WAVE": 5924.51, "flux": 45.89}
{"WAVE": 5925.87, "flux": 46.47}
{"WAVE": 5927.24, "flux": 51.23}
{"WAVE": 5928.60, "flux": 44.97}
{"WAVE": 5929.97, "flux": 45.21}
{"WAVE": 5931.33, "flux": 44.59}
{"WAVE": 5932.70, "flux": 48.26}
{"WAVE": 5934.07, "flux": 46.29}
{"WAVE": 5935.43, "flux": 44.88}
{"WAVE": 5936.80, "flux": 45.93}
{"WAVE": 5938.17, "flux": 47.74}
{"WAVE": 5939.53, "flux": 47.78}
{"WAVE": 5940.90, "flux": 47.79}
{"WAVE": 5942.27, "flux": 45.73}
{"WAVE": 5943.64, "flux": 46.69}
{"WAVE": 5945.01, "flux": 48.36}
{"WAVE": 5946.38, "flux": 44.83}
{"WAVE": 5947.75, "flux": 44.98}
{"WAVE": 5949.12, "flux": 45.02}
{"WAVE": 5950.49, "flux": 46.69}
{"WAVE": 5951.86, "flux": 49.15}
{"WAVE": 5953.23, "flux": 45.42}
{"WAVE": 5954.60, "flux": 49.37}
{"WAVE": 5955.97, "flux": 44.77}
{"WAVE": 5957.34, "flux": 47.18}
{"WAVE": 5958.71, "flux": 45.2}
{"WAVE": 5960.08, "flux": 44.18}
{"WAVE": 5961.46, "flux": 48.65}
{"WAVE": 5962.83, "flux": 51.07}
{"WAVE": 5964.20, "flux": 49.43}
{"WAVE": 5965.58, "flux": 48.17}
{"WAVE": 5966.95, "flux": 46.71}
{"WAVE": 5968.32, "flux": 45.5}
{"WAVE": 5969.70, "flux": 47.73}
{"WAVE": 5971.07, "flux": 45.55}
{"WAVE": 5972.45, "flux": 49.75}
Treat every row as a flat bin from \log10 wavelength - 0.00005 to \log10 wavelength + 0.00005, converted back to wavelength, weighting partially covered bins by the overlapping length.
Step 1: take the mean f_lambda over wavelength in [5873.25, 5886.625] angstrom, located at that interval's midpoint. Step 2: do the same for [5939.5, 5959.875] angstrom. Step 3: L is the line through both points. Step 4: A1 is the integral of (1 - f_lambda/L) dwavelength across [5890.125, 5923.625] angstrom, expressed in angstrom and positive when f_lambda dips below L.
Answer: 1.59 angstrom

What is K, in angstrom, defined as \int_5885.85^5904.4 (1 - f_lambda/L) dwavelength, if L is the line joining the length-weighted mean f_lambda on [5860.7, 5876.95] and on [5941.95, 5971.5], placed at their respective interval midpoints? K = 1.6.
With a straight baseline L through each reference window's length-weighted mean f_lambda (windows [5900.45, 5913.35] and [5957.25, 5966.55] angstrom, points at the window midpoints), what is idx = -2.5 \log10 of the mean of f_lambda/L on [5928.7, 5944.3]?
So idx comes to 0.023 mag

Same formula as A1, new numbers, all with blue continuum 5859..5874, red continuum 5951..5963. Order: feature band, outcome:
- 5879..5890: 0.4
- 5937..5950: 0.2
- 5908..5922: 0.3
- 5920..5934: 0.2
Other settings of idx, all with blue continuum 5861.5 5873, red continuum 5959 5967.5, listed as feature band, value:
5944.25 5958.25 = 0.029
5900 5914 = 0.017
